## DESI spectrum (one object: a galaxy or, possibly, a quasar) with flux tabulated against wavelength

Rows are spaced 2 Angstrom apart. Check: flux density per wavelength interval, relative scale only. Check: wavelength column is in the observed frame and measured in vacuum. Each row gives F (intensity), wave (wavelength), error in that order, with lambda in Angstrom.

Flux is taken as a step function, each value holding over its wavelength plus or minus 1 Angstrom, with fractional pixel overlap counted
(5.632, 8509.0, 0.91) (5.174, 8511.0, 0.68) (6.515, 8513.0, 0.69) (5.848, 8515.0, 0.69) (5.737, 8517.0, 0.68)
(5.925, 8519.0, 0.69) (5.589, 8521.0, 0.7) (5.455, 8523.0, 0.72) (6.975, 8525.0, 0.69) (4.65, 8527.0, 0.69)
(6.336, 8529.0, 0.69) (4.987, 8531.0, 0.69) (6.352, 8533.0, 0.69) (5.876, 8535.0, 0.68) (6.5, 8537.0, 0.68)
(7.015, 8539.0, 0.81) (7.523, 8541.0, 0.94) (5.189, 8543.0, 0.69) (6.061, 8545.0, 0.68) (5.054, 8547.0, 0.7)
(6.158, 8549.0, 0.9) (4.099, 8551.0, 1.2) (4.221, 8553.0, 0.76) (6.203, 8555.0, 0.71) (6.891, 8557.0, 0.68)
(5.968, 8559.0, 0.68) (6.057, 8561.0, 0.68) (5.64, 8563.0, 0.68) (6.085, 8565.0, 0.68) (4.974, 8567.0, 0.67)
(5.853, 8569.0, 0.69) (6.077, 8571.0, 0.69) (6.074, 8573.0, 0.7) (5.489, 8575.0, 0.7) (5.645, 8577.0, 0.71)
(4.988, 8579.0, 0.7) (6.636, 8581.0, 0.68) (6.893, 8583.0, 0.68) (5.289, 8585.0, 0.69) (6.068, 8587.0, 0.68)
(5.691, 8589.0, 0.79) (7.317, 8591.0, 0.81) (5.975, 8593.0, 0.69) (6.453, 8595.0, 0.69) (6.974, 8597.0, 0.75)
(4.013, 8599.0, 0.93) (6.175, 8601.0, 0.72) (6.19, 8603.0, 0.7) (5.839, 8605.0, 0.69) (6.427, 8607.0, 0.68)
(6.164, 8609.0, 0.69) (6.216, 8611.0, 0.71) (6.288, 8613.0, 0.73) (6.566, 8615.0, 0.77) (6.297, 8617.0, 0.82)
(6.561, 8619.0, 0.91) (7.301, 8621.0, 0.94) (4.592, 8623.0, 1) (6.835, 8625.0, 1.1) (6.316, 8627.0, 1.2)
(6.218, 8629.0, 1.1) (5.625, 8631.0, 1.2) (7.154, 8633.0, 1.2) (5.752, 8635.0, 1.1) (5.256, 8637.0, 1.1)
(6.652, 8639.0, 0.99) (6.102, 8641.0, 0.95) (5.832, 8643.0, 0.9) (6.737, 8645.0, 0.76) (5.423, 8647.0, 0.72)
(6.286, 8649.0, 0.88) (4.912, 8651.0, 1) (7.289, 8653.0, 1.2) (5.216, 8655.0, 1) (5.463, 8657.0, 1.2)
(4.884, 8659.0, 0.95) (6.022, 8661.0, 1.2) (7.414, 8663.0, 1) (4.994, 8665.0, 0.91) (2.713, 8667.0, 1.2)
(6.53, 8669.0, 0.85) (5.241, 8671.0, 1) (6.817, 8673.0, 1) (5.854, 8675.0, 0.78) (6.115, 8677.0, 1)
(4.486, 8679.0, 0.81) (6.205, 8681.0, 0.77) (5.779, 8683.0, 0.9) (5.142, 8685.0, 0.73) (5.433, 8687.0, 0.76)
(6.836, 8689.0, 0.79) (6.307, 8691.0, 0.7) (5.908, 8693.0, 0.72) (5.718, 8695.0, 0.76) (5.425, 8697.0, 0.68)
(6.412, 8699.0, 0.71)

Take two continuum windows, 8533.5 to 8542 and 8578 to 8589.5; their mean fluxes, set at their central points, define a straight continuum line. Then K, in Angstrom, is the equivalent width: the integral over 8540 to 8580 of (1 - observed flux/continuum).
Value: 3.9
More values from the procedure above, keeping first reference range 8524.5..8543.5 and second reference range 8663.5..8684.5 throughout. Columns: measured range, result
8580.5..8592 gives -0.8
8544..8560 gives 1.3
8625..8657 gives -2.2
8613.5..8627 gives -1.4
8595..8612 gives -0.6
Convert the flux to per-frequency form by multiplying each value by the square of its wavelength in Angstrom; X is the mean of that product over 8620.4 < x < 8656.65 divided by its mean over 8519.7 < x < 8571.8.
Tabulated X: 1.1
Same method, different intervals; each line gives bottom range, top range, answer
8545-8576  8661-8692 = 1.04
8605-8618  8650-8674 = 0.90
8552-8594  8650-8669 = 0.95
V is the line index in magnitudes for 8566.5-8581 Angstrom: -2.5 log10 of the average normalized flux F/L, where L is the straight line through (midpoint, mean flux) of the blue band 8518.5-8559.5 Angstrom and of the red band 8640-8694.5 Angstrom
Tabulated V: 0.03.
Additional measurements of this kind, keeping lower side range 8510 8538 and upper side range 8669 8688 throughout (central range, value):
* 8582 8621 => -0.077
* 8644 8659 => -0.017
